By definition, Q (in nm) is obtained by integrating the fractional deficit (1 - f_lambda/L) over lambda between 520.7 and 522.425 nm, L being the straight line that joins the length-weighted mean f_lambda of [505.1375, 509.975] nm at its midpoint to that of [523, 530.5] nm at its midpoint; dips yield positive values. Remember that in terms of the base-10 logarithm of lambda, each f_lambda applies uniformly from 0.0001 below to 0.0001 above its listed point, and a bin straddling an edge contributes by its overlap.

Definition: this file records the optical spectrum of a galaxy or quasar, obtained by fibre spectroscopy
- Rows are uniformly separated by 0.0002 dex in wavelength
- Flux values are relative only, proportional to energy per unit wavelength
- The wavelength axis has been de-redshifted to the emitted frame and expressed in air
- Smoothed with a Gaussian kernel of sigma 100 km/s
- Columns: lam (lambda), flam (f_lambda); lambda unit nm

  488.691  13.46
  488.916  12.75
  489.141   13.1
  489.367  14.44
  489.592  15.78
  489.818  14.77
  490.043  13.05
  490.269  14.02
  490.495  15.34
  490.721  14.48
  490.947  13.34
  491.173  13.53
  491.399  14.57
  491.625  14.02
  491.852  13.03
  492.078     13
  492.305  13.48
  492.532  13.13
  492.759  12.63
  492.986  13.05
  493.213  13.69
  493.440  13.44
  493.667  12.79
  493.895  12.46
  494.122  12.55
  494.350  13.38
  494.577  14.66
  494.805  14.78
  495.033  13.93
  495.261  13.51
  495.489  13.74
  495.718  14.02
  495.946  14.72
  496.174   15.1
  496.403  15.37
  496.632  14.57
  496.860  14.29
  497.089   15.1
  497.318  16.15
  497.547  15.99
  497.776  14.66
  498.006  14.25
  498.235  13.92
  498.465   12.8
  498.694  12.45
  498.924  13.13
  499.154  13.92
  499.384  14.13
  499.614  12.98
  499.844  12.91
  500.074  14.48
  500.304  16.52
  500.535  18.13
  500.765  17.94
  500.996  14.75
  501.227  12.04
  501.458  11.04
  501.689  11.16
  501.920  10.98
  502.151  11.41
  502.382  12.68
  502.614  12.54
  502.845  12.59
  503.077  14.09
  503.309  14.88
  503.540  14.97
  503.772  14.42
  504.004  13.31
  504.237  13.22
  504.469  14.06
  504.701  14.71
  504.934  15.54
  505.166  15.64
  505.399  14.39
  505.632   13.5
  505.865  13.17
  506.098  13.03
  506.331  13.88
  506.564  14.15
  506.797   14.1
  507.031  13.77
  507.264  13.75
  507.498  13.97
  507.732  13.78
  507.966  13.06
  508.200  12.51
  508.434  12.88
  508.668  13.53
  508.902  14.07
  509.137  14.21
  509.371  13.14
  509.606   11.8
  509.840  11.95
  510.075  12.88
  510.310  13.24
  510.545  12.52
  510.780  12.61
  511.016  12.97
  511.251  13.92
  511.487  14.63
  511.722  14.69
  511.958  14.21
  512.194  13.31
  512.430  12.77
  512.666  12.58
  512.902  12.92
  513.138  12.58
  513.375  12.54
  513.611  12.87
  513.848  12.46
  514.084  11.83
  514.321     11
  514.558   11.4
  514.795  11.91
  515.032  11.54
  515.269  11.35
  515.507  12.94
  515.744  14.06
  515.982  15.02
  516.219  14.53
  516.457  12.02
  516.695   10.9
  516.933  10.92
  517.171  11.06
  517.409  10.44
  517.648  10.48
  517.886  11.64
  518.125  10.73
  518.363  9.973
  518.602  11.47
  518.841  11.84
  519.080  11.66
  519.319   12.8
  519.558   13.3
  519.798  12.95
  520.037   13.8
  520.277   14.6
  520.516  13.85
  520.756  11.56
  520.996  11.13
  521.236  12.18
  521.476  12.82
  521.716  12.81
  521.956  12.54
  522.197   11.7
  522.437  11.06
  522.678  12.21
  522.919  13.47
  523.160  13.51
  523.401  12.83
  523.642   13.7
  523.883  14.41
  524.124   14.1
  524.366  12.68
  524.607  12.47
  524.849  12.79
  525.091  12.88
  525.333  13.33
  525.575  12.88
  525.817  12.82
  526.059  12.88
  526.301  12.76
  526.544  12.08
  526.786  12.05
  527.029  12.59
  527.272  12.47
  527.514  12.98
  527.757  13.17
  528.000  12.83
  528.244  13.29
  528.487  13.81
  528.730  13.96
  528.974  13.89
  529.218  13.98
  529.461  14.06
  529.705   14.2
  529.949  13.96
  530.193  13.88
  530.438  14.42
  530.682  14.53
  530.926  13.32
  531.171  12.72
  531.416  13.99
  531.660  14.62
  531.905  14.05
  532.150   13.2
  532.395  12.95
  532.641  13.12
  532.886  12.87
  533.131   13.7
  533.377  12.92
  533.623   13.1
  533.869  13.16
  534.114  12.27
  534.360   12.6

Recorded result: 0.16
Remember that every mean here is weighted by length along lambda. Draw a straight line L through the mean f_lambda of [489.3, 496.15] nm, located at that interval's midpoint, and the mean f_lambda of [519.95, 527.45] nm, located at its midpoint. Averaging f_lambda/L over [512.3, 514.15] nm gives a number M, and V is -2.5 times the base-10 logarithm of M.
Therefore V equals 0.05 mag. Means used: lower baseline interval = 13.8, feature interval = 12.6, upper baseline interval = 12.8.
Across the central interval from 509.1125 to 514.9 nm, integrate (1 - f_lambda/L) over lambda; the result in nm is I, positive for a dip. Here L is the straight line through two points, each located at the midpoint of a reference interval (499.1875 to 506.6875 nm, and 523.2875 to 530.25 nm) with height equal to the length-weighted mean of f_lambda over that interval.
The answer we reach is 0.340 nm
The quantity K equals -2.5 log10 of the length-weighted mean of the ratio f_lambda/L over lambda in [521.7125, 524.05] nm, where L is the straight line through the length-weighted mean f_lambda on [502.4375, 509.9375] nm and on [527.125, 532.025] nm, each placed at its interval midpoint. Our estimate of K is 0.07 mag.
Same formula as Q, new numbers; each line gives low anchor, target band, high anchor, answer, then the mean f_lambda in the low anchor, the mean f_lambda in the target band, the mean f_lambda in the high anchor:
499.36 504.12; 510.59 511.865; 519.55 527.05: -0.04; 13.7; 13.7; 12.8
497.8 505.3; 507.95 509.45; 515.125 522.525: -0.03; 13.8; 13.4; 12.2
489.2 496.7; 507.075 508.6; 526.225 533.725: 0.04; 13.9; 13.4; 13.4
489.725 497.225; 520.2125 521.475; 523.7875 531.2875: 0.08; 13.9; 12.6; 13.3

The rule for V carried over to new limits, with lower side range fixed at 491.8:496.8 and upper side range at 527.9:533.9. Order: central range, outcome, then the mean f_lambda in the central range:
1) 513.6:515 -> 0.16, 11.8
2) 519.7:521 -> 0.04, 13.1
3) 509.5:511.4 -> 0.07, 12.8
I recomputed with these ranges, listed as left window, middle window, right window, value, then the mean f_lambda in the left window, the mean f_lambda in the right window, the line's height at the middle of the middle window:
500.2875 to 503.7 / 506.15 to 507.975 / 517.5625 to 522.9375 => -0.08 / 13.6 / 12.2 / 13.2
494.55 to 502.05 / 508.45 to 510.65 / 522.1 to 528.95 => 0.10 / 14.2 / 12.9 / 13.7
